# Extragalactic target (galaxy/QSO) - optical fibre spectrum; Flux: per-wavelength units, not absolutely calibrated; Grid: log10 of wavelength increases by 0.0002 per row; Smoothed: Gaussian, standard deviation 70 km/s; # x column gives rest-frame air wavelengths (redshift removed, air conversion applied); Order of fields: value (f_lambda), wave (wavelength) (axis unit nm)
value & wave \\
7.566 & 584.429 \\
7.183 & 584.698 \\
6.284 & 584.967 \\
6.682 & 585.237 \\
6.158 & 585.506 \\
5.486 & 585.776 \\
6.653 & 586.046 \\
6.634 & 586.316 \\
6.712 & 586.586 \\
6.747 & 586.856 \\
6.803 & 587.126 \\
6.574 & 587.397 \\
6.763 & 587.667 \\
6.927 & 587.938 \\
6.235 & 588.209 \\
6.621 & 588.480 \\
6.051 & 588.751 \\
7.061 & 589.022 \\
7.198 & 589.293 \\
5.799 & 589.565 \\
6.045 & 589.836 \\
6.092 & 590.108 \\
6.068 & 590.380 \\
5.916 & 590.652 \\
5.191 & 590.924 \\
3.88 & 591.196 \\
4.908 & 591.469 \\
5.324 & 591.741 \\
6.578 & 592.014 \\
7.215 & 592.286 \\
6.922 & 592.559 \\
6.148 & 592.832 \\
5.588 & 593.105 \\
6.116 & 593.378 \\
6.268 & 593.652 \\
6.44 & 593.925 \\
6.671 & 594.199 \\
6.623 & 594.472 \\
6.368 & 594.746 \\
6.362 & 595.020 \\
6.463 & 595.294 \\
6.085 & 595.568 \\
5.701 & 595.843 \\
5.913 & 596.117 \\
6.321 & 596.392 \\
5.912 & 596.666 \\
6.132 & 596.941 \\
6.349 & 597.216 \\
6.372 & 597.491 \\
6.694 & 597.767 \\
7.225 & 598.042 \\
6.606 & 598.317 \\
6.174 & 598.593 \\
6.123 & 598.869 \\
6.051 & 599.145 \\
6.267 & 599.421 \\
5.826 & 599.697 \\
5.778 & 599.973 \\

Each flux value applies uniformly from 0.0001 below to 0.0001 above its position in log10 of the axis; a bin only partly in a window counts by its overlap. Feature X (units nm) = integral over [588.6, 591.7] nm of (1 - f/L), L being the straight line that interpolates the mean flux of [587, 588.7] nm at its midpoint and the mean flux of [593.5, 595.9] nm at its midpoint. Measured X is 0.337 nm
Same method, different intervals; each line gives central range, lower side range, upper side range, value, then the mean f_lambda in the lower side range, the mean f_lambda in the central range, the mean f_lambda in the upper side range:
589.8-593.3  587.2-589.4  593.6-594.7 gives 0.40 nm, 6.68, 5.84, 6.51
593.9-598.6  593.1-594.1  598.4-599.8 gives -0.16 nm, 6.19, 6.36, 6.11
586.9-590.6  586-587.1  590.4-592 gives -0.29 nm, 6.7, 6.47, 5.23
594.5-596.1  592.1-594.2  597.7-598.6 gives 0.09 nm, 6.41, 6.2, 6.75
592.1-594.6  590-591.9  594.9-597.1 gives -0.33 nm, 5.34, 6.45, 6.11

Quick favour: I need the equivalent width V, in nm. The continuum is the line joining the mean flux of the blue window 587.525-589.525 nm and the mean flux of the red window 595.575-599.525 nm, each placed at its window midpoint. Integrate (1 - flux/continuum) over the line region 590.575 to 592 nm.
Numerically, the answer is 0.30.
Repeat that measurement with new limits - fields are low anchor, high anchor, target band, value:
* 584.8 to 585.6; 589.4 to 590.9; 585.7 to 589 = -0.18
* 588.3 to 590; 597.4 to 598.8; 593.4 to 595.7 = 0.05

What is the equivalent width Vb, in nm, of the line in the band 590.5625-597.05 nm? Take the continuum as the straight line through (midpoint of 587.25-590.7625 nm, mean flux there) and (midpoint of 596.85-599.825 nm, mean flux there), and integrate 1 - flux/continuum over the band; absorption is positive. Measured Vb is 0.342 nm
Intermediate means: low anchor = 6.42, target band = 6.05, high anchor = 6.35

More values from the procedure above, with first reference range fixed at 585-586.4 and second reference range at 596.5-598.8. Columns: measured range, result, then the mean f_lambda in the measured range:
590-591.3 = 0.18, 5.45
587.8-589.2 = -0.06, 6.6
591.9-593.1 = -0.04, 6.6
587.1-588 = -0.06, 6.75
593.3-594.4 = 0.00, 6.4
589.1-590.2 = 0.00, 6.33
